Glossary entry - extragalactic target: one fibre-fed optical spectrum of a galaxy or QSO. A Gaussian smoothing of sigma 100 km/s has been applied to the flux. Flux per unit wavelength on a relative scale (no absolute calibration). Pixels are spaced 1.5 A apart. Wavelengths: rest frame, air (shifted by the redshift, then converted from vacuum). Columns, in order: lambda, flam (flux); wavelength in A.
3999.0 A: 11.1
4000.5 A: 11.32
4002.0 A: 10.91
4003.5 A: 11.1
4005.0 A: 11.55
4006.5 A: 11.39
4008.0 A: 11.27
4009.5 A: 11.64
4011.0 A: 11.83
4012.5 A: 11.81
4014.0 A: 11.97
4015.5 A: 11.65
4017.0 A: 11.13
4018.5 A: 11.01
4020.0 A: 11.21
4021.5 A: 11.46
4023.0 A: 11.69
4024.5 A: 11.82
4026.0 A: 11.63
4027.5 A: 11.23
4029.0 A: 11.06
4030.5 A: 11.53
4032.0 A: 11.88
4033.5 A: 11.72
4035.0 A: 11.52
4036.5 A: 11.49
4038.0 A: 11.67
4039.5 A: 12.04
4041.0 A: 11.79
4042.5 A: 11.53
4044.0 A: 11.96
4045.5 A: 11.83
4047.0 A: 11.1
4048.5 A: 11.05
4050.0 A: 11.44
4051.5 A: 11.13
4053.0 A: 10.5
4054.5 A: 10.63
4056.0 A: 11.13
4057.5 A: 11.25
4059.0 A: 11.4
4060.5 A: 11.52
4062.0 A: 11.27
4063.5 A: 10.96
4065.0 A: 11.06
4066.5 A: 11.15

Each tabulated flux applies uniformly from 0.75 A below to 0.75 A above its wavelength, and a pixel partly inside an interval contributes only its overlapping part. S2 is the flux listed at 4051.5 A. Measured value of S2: 11.13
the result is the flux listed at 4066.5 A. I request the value 11.15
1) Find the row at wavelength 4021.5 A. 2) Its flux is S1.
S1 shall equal 11.46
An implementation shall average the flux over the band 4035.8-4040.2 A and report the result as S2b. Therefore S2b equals 11.7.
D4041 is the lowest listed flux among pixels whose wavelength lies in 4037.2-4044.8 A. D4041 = 11.53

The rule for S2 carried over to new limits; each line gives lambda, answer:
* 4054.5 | 10.63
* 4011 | 11.83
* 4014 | 11.97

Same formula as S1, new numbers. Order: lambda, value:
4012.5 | 11.81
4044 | 11.96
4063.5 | 10.96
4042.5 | 11.53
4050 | 11.44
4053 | 10.5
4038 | 11.67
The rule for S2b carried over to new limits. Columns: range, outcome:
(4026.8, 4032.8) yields 11.4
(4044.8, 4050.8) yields 11.3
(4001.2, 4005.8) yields 11.2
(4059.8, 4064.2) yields 11.3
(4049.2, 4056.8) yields 11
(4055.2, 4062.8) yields 11.3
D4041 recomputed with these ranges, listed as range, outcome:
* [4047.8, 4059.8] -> 10.5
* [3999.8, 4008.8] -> 10.91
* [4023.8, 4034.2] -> 11.06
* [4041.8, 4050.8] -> 11.05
